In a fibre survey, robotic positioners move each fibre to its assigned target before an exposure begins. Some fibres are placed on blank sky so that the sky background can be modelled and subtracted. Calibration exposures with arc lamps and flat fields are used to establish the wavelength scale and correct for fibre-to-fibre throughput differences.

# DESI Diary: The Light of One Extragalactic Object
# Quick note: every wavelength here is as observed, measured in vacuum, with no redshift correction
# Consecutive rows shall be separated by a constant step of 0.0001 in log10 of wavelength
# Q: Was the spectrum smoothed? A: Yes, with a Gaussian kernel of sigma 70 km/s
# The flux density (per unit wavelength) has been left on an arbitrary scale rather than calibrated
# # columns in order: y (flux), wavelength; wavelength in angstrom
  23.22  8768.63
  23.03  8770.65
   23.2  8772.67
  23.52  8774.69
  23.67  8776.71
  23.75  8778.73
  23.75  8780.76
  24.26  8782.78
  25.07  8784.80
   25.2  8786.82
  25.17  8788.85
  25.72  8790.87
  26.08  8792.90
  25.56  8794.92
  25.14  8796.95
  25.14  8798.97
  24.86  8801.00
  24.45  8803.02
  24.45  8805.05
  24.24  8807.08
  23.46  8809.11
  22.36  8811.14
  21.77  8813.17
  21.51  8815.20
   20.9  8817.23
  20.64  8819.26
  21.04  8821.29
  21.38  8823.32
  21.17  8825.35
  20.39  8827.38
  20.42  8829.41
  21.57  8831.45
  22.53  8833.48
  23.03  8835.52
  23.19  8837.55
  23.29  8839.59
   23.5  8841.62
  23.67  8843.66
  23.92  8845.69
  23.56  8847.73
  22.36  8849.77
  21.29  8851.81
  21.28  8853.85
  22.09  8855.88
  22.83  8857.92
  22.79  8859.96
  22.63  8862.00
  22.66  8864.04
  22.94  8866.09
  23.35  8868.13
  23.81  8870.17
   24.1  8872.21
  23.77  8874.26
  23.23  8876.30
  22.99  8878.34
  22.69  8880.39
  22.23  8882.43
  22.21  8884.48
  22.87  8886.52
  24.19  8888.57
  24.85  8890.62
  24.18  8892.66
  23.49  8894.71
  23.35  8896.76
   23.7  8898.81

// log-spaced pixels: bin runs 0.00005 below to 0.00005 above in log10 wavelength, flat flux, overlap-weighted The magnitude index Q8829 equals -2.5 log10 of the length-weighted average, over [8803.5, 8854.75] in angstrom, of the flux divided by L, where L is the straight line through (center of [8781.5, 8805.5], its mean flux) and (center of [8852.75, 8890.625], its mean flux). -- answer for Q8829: 0.09 mag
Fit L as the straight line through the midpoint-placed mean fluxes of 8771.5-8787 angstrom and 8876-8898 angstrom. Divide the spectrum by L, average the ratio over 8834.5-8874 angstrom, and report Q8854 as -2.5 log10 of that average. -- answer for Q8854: 0.02 mag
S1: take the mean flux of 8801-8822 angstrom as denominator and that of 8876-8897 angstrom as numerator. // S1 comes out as 1.03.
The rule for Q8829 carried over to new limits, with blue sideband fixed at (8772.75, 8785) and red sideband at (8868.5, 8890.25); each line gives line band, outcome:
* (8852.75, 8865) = 0.05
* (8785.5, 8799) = -0.07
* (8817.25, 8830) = 0.13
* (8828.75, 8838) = 0.07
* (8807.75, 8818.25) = 0.08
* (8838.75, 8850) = 0.00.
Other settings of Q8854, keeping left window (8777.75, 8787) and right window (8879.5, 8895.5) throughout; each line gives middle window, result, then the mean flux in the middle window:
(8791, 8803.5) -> -0.05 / 25.3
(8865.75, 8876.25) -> 0.00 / 23.6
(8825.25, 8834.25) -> 0.13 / 21.2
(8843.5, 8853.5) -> 0.04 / 22.8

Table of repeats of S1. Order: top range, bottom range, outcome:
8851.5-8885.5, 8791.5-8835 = 1.00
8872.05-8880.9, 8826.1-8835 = 1.09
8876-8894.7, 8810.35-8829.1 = 1.10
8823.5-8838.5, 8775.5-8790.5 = 0.89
